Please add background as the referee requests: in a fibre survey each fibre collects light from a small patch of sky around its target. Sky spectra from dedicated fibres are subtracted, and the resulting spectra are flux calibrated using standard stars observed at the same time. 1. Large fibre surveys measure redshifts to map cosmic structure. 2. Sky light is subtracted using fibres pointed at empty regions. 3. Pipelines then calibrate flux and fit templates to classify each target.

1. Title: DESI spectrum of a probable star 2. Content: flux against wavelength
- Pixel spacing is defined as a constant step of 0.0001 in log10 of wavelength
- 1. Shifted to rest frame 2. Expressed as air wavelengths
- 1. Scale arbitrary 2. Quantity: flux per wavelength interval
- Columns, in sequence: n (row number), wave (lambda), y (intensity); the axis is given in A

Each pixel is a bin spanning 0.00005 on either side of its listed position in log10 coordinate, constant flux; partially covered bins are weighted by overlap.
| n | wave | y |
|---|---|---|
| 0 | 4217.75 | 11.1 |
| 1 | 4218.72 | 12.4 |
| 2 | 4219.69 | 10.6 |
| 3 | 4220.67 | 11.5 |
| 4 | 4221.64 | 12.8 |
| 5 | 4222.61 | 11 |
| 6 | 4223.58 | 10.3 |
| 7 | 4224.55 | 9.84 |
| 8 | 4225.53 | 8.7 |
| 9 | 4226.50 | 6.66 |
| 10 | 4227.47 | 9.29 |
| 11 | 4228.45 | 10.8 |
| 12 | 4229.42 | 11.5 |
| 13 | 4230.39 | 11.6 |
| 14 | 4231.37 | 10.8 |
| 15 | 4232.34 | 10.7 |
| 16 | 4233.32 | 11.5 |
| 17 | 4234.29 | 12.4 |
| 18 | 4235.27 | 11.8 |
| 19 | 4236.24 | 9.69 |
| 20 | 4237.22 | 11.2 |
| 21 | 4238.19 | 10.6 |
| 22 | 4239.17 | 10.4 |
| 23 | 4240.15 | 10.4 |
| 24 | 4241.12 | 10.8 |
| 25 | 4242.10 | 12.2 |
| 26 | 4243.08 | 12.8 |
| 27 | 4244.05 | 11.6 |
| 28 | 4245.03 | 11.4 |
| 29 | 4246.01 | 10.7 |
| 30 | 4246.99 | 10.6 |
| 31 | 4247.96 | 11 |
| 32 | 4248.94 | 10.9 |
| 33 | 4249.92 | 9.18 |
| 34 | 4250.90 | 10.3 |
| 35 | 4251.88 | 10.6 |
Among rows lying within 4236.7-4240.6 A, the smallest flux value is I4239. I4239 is 10.4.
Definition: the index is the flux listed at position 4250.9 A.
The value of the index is 10.3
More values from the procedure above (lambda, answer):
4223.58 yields 10.3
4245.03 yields 11.4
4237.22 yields 11.2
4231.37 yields 10.8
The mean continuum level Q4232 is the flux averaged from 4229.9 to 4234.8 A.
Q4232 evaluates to 11.4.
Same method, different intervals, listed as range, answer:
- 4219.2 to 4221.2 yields 11.1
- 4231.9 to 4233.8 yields 11.1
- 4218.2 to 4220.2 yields 11.5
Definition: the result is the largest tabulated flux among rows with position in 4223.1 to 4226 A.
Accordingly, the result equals 10.3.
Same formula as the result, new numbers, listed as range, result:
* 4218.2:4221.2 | 12.4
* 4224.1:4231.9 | 11.6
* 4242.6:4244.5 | 12.8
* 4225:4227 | 8.7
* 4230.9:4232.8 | 10.8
